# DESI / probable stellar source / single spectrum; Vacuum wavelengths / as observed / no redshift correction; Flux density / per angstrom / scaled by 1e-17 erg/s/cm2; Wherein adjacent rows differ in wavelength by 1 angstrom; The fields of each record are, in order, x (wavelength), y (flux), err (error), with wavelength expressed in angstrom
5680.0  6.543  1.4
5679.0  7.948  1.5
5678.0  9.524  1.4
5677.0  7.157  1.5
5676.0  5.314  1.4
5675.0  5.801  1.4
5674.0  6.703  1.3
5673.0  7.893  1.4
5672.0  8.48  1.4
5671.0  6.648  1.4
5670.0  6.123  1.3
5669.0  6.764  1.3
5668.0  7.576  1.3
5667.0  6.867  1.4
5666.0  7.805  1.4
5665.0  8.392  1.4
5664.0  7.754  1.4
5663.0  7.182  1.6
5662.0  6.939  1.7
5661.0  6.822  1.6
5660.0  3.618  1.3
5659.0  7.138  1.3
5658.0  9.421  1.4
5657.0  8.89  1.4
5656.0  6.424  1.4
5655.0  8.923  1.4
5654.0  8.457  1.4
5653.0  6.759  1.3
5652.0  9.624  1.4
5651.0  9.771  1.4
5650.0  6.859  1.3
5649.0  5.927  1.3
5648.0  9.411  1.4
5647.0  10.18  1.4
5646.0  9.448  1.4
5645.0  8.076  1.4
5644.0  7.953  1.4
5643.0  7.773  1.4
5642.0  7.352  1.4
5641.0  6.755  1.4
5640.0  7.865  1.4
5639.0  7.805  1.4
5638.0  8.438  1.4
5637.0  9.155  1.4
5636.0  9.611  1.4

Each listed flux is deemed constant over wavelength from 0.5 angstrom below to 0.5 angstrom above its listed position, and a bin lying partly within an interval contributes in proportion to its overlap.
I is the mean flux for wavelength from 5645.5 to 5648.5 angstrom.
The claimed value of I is 9.68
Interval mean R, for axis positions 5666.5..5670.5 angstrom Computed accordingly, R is 6.83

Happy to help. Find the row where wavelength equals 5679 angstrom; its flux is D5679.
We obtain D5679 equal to 7.948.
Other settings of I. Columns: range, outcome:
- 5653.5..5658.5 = 8.42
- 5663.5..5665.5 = 8.07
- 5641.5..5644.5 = 7.69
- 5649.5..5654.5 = 8.29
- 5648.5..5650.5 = 6.39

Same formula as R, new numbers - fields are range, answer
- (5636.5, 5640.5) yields 8.32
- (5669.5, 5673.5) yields 7.29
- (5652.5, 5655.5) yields 8.05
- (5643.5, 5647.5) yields 8.91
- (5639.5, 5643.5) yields 7.44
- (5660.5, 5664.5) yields 7.17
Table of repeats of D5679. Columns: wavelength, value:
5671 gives 6.648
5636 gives 9.611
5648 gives 9.411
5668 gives 7.576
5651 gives 9.771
